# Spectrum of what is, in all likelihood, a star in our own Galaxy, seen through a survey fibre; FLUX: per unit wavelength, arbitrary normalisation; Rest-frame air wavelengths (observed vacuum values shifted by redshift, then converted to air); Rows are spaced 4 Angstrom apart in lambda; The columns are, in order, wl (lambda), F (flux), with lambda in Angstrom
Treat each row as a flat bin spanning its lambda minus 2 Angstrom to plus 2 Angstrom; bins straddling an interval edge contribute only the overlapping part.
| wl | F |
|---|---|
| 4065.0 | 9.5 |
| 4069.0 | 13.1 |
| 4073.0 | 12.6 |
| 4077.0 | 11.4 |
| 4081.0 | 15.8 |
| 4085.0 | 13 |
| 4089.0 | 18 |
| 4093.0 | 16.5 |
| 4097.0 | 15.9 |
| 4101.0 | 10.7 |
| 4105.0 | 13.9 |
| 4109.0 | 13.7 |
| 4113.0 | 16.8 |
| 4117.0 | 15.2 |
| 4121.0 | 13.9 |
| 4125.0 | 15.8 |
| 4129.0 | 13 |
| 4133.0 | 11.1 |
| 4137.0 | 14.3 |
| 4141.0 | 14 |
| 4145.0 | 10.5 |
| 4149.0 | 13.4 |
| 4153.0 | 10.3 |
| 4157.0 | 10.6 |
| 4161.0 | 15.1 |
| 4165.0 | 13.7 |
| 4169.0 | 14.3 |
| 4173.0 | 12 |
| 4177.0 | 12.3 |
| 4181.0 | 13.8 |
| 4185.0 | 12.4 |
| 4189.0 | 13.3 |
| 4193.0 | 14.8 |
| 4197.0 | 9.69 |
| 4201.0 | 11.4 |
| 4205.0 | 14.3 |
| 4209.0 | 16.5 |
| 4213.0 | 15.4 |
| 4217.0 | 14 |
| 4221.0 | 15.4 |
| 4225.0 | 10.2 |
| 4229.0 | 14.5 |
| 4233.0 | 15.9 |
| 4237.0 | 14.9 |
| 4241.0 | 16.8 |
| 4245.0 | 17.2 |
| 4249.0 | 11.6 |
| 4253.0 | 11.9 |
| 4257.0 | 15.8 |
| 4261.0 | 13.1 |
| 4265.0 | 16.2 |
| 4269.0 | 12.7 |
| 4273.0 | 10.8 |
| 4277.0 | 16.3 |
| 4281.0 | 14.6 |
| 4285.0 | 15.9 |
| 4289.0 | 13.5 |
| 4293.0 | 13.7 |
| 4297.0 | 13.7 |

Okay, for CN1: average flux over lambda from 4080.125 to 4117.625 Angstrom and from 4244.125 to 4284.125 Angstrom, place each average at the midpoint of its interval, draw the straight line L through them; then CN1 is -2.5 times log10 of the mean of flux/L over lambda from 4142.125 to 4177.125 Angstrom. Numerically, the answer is 0.165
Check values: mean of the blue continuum 14.9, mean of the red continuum 14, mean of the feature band 12.5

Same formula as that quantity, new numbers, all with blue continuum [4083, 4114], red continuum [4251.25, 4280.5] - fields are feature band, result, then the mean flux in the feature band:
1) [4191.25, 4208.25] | 0.114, 12.8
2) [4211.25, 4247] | -0.064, 14.9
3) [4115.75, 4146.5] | 0.085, 13.5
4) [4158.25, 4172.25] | 0.034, 14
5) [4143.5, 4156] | 0.263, 11.4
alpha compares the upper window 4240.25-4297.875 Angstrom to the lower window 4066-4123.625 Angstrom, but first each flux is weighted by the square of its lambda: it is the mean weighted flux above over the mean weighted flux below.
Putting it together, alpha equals 1.08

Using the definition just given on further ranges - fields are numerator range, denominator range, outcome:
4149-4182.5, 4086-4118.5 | 0.88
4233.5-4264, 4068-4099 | 1.08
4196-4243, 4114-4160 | 1.13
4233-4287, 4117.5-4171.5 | 1.17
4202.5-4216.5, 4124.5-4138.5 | 1.18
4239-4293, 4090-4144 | 1.08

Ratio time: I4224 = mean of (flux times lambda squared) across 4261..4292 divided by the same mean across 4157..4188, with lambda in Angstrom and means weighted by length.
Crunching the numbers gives 1.13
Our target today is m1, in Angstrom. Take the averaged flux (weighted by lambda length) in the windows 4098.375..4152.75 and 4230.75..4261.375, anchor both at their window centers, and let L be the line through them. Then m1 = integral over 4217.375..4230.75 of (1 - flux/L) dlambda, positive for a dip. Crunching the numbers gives 0.99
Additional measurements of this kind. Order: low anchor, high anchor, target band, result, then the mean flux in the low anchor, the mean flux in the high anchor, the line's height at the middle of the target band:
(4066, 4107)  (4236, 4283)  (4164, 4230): 3.7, 14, 14.3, 14.2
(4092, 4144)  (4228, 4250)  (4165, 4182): 1.8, 14.1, 15.3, 14.7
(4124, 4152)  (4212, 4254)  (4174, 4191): 0.9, 13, 14.4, 13.6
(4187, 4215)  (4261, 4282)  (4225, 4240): -0.8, 13.6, 14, 13.8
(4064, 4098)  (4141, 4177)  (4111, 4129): -2.5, 14.1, 12.6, 13.3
